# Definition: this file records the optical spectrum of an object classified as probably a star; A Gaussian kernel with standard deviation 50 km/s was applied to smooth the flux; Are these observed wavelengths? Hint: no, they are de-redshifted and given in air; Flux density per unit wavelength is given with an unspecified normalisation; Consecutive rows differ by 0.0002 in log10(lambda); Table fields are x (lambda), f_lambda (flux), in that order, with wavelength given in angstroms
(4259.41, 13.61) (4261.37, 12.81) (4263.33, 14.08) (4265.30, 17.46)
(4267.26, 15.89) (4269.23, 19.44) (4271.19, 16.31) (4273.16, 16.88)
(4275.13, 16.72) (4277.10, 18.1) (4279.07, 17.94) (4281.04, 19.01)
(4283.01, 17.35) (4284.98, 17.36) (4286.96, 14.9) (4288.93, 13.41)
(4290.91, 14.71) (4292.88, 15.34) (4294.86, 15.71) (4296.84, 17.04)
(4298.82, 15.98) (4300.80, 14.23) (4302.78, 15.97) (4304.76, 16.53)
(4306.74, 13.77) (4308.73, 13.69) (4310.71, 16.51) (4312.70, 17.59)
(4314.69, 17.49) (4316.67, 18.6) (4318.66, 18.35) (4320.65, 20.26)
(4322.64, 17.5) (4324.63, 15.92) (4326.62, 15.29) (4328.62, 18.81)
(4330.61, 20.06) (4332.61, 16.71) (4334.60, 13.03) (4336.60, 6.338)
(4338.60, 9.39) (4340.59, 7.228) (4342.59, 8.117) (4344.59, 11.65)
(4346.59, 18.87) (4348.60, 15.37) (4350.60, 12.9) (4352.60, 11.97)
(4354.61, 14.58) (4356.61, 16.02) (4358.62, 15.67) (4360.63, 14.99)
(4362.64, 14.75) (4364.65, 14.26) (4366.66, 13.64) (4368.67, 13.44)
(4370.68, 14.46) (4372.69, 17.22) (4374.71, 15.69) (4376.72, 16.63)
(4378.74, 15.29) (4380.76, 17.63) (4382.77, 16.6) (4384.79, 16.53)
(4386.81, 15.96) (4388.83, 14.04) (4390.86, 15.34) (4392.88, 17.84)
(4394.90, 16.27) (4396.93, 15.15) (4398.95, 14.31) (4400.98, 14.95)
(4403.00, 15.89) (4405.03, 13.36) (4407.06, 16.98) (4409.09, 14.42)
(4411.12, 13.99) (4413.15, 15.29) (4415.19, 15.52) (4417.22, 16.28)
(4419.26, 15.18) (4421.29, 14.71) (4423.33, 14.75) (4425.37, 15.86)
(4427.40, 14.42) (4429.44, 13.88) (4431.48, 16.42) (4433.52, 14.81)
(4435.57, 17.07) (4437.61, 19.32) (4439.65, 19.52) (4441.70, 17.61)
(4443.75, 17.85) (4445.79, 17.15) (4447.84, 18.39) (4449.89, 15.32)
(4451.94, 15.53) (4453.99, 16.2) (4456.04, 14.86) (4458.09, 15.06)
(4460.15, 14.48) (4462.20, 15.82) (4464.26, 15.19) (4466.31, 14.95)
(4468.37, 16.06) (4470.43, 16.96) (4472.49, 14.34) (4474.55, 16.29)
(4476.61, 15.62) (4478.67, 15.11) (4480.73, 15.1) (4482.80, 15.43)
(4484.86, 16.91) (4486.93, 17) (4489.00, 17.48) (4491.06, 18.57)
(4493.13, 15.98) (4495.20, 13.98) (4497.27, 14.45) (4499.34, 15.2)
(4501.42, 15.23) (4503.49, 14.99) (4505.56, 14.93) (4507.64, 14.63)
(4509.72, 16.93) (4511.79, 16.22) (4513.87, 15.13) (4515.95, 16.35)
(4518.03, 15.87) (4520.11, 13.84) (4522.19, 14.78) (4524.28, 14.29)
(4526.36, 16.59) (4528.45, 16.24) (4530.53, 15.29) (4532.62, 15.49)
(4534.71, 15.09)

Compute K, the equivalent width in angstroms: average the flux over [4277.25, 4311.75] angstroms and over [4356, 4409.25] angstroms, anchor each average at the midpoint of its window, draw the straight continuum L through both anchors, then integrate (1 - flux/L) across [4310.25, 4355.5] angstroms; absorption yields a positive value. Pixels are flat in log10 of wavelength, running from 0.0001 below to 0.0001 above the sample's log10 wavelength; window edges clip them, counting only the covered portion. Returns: 2.46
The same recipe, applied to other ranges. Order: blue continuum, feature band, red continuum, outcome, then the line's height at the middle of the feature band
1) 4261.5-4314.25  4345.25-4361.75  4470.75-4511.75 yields 1.09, 16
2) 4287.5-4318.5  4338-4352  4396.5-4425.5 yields 3.18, 15.5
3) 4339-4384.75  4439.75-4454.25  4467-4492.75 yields -1.26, 15.7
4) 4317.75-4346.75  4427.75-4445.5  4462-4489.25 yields -1.76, 15.4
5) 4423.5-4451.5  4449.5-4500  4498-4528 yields 1.03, 16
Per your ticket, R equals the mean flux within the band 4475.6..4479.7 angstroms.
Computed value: 15.4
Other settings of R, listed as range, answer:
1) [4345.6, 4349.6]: 17.1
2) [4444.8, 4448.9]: 17.7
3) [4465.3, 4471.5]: 16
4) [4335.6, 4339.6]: 7.87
